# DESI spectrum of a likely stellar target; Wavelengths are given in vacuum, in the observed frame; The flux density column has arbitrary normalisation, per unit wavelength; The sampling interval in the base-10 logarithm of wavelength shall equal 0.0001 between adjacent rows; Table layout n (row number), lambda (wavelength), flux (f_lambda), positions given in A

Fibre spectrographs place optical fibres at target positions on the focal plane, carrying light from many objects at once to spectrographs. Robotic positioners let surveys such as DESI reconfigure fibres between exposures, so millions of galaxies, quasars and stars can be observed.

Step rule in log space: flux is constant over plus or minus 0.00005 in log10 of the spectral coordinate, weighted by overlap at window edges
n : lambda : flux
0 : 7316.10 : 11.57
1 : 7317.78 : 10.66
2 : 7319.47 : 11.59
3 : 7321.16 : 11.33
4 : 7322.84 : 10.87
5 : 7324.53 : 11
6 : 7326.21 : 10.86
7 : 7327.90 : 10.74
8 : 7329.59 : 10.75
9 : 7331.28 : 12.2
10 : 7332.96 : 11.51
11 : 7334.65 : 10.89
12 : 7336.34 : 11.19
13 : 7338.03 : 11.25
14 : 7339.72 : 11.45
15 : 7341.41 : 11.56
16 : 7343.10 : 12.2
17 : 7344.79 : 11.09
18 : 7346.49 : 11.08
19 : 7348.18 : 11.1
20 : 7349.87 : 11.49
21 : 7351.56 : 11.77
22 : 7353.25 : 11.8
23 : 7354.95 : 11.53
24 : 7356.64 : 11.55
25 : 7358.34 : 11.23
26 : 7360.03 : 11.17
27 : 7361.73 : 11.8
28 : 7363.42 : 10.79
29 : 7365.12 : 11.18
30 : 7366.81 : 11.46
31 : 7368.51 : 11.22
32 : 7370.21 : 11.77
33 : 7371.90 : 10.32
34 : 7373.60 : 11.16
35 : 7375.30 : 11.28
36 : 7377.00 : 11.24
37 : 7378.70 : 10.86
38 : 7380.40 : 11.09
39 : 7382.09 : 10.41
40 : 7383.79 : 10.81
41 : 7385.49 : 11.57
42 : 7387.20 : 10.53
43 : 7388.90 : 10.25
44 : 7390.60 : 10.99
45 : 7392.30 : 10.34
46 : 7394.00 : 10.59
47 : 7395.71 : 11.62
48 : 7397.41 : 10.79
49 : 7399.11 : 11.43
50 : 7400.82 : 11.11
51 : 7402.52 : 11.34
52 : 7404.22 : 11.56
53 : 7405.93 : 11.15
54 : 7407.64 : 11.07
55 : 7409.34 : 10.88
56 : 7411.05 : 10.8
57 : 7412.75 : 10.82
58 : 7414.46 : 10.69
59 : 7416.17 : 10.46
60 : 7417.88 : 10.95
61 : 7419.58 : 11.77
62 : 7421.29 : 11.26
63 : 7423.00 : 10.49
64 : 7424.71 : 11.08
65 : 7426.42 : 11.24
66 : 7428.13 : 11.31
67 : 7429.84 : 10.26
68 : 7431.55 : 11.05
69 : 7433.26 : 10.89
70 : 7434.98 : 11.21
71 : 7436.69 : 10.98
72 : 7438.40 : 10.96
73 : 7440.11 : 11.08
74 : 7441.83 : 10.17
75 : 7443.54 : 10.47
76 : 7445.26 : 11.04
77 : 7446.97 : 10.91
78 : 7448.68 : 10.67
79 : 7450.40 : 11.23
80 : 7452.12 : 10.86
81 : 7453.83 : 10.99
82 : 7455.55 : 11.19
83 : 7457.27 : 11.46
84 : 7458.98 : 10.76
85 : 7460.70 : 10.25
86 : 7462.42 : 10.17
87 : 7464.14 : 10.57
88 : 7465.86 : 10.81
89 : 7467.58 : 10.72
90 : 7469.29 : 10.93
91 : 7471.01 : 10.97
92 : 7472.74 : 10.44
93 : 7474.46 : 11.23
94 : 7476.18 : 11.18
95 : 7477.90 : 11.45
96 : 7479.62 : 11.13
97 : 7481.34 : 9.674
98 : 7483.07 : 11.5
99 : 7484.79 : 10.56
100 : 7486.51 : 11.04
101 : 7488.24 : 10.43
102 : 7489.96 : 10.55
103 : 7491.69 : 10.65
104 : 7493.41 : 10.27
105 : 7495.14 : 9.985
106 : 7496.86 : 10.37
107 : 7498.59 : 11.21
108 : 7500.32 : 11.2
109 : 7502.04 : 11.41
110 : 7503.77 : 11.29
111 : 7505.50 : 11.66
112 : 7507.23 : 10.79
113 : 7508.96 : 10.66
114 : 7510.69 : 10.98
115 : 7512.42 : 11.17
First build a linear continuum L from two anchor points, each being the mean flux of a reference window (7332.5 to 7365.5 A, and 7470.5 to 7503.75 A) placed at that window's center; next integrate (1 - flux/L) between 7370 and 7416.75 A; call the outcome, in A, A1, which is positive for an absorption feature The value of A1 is 1.0 A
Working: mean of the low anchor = 11.4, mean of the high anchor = 10.8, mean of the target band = 11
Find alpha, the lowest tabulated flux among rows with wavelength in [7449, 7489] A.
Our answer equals 9.674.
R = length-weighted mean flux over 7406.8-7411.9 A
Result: 10.9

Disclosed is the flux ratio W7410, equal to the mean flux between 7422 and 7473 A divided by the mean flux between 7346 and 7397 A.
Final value 0.97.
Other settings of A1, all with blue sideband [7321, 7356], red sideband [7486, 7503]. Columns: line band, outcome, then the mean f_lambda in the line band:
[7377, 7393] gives 0.50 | 10.8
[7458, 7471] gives 0.23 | 10.6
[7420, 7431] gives 0.00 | 11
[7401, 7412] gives -0.08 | 11.1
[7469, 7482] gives -0.13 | 10.9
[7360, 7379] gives 0.00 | 11.2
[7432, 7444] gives 0.10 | 10.8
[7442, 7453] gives 0.07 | 10.8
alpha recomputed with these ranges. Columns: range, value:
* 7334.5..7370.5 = 10.79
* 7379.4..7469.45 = 10.17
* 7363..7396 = 10.25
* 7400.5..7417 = 10.46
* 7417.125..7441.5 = 10.26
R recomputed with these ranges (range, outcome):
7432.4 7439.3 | 11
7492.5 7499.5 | 10.5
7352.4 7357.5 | 11.6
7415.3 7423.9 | 11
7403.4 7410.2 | 11.2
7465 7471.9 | 10.9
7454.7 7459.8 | 11.1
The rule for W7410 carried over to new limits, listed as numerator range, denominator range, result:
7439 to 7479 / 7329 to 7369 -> 0.95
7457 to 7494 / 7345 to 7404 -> 0.97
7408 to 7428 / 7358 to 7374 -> 0.98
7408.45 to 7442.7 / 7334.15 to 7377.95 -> 0.96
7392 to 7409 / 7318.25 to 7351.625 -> 0.99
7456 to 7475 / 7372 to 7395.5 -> 0.99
